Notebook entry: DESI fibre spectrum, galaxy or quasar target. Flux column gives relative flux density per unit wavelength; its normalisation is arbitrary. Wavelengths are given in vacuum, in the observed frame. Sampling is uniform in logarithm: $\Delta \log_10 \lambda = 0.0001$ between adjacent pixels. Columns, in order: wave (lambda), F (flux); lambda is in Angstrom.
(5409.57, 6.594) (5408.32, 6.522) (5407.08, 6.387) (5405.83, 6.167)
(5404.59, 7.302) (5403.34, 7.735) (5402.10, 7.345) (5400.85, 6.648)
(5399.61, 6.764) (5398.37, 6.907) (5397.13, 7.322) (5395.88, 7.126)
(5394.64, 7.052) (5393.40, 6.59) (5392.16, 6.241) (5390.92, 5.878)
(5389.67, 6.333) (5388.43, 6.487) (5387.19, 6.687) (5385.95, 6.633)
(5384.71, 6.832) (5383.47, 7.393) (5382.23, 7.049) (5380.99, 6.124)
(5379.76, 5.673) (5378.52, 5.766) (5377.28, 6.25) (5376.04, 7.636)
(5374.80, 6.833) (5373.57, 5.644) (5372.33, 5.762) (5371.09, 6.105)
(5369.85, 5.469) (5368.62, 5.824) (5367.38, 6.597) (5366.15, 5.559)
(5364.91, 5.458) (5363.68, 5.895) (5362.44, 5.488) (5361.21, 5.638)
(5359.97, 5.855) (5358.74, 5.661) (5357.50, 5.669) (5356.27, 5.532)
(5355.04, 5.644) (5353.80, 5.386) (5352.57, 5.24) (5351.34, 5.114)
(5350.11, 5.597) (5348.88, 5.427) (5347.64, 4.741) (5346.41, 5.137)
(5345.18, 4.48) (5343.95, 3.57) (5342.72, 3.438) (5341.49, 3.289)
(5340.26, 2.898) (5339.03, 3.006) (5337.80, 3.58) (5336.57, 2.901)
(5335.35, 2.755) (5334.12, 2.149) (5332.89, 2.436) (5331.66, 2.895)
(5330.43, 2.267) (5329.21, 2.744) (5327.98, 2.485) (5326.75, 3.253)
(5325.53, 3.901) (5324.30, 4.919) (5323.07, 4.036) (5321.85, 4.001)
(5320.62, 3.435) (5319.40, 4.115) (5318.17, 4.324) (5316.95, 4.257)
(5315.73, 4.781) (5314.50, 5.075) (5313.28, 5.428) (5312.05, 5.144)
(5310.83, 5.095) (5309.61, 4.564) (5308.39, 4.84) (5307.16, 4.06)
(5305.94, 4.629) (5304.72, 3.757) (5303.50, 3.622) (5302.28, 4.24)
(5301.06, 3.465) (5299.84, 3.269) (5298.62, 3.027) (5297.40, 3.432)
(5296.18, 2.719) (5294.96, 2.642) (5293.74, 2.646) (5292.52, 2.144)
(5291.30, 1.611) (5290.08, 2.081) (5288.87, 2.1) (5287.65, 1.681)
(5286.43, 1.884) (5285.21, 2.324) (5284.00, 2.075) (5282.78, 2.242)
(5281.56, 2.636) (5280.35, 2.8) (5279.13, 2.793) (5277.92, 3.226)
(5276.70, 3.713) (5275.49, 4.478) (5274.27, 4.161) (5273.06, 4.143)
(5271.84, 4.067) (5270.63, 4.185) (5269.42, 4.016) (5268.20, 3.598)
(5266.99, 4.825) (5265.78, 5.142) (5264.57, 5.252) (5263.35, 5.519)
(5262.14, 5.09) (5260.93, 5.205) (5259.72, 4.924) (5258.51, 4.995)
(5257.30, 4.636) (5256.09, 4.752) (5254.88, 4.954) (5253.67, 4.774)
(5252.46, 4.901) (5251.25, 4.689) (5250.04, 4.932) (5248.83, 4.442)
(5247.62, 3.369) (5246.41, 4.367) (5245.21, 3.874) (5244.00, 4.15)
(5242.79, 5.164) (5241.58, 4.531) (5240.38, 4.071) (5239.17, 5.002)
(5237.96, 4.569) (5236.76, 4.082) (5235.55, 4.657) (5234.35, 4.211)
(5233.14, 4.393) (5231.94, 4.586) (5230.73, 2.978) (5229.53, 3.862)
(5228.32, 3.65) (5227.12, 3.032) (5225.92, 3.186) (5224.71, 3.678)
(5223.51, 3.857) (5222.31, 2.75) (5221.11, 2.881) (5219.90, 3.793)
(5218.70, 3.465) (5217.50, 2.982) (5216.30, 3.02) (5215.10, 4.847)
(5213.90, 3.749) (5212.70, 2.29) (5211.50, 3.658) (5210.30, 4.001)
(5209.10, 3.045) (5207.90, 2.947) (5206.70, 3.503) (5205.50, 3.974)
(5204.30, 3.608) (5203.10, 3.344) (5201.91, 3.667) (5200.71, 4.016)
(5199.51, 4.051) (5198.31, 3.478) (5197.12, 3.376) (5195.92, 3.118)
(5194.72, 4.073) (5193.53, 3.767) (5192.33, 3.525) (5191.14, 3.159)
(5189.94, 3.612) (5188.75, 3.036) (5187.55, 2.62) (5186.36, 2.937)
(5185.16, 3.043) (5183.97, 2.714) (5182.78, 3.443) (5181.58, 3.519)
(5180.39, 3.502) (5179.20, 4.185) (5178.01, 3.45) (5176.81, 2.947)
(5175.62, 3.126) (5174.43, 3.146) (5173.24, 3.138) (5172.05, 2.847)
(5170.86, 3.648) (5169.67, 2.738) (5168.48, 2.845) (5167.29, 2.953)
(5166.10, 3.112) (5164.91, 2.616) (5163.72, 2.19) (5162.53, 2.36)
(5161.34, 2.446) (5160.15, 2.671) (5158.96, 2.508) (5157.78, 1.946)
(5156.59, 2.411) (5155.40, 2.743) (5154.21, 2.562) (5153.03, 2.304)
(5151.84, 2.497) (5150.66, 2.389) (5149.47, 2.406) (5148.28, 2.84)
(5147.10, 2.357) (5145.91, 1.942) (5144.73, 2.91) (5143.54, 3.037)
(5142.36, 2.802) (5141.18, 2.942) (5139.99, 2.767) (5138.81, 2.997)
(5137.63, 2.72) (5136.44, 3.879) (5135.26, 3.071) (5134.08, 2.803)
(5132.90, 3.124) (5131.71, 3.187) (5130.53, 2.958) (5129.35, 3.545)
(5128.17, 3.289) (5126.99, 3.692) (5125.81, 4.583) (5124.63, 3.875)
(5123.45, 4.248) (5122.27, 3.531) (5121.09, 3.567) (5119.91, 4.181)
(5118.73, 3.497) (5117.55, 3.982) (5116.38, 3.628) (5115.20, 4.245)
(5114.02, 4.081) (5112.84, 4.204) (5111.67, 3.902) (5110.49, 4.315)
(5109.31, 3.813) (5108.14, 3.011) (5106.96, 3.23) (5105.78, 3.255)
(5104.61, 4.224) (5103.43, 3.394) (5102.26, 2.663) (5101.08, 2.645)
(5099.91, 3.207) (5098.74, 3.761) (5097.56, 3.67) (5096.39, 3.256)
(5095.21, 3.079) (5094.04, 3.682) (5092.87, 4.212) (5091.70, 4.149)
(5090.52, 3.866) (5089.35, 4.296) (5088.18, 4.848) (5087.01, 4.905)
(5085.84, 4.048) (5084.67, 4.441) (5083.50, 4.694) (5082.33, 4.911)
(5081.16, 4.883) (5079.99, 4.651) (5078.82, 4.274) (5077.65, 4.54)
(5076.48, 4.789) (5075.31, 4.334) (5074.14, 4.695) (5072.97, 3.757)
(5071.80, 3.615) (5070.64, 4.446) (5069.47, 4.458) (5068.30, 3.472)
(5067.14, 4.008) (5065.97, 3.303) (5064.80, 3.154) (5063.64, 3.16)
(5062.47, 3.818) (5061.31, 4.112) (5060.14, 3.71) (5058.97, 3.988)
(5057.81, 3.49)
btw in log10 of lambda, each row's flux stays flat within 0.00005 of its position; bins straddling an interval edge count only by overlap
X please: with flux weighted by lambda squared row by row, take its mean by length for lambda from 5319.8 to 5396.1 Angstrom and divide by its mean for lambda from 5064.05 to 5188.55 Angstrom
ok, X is 1.6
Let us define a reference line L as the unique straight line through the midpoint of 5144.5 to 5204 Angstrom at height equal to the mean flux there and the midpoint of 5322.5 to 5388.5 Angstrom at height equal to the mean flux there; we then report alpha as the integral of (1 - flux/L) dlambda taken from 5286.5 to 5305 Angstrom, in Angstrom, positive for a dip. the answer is 6.6 Angstrom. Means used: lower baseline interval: 3.01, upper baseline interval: 4.97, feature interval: 2.79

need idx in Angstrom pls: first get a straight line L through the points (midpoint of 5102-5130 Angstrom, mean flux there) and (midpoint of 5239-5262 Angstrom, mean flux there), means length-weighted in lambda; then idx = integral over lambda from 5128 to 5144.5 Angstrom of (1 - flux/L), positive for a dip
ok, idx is 3.5 Angstrom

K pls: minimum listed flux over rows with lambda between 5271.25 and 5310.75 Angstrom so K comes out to 1.611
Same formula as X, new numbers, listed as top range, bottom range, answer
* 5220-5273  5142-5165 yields 1.80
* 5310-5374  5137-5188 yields 1.72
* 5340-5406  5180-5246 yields 1.74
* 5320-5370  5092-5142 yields 1.36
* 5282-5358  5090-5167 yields 1.24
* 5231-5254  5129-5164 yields 1.70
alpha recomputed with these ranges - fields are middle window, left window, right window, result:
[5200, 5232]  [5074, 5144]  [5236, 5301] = 2.64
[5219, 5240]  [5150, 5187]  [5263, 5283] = -1.98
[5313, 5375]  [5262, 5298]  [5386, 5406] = 8.63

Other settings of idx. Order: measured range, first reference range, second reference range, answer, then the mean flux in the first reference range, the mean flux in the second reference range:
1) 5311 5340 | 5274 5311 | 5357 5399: 4.1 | 3.13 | 6.28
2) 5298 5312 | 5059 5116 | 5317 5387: 1.8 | 3.94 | 4.86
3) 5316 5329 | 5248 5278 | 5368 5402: 3.9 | 4.6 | 6.5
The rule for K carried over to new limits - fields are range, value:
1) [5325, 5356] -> 2.149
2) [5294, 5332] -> 2.267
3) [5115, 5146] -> 1.942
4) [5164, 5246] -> 2.29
